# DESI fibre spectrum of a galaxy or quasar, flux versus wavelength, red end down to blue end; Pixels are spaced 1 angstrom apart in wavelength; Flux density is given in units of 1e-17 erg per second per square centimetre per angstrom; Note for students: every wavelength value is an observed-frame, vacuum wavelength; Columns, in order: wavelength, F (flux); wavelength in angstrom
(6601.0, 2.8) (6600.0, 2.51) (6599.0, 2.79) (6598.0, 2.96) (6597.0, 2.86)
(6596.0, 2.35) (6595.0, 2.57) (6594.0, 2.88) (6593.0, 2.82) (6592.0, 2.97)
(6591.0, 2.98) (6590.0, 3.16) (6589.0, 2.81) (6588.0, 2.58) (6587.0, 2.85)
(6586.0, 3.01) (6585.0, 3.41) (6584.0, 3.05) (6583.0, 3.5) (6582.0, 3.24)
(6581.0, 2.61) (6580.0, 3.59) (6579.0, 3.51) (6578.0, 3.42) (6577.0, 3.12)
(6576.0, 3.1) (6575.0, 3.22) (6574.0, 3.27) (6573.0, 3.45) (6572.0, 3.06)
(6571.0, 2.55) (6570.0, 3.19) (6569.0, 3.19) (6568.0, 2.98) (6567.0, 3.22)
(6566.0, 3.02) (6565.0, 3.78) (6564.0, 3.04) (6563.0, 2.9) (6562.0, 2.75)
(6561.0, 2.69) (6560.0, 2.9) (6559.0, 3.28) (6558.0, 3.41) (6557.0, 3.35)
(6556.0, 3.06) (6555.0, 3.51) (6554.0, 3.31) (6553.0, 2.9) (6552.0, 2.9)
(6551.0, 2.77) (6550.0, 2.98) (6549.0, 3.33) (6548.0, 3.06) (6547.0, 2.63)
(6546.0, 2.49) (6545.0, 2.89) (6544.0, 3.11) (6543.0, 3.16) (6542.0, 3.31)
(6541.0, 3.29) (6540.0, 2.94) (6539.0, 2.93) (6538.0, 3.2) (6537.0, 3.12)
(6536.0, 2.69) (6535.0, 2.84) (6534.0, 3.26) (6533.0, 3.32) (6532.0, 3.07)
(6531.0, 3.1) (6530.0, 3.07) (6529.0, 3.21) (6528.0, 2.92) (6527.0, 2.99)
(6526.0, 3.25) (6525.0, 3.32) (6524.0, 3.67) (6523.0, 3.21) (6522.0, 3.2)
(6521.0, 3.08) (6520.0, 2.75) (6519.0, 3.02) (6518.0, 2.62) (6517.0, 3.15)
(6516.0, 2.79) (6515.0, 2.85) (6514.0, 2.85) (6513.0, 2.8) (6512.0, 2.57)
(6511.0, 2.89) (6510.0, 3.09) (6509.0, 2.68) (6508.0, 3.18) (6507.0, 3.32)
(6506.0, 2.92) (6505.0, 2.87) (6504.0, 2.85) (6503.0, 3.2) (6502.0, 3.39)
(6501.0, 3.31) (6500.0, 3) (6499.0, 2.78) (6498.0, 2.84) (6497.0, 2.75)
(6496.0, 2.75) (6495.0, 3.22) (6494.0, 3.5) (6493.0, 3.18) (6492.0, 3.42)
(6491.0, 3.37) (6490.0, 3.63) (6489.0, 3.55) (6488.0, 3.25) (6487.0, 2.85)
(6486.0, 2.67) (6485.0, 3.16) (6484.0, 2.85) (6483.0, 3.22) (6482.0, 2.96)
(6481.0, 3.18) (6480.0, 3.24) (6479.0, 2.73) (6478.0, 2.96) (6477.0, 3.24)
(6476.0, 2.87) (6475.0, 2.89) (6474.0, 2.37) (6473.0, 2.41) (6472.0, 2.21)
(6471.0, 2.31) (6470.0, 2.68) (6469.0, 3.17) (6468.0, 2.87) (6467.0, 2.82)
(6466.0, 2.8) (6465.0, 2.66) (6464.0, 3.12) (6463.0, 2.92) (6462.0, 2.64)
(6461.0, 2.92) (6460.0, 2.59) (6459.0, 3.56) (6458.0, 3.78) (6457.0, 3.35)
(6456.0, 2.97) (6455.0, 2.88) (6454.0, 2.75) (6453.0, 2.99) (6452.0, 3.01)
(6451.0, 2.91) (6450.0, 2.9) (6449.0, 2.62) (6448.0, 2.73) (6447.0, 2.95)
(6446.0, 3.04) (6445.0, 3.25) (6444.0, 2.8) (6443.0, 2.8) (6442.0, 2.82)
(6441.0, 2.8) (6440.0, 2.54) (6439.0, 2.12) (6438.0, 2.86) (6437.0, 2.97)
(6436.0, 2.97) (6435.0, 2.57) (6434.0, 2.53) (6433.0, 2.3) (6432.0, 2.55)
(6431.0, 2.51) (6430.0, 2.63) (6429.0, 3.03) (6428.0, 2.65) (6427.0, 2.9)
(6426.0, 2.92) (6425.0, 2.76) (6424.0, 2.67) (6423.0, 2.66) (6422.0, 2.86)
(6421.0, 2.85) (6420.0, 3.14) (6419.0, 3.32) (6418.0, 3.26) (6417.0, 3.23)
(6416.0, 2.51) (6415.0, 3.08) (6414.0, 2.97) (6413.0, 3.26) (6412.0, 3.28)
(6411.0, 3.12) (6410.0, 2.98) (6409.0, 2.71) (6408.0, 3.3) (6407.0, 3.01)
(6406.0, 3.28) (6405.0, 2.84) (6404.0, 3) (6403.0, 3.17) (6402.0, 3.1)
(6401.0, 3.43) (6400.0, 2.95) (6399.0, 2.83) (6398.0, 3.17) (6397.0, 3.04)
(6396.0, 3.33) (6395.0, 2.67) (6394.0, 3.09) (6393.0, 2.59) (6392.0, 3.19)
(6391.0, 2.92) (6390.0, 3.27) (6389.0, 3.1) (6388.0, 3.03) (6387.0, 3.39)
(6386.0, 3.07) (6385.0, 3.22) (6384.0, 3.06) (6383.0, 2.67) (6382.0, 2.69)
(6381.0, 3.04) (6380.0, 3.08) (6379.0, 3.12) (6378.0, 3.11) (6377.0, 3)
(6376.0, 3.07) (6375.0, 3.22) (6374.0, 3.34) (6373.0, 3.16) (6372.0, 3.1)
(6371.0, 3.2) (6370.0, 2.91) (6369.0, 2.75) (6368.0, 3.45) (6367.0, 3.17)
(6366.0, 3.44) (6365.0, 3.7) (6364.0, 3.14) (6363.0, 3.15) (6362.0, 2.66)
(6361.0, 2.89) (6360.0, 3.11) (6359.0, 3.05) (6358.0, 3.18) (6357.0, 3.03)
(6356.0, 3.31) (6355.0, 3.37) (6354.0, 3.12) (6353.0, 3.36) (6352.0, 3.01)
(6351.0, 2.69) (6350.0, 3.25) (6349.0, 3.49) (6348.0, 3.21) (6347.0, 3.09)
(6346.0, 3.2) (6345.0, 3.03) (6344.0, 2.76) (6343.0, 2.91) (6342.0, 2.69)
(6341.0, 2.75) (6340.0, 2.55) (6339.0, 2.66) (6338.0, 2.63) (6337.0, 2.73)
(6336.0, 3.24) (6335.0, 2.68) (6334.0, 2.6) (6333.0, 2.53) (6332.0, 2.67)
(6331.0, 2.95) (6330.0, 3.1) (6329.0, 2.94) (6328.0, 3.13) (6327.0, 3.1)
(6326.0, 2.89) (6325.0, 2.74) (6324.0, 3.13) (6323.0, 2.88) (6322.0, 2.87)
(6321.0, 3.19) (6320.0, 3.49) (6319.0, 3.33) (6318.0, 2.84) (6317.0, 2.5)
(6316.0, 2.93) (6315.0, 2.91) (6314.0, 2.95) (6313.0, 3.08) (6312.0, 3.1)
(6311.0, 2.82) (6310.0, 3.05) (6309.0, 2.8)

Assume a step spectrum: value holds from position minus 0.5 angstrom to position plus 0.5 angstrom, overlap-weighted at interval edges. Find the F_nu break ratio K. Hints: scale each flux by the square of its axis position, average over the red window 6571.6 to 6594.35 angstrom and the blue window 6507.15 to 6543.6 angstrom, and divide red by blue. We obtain 1.04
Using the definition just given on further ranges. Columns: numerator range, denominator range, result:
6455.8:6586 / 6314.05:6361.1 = 1.09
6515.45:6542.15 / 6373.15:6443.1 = 1.08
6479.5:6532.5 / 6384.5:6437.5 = 1.07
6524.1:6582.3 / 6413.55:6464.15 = 1.12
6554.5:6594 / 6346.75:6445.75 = 1.09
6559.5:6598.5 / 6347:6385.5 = 1.04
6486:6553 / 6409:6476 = 1.09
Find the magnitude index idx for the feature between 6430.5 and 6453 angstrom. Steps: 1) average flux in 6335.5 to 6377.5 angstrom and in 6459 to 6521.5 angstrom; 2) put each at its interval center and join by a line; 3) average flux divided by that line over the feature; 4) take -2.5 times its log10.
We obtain 0.089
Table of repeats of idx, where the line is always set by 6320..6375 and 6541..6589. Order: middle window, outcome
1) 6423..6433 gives 0.13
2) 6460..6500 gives 0.05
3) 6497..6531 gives 0.02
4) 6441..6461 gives 0.03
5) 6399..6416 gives -0.01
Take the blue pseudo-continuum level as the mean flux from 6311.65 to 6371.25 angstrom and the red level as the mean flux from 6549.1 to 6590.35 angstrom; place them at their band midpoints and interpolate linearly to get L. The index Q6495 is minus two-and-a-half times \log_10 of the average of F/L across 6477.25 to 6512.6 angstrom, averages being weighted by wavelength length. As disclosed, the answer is 0.00 mag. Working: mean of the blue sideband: 3.01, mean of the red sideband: 3.12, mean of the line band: 3.07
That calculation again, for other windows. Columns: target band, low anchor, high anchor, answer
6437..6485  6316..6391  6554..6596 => 0.07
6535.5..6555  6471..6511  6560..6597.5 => 0.01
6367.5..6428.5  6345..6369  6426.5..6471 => -0.01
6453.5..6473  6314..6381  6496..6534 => 0.05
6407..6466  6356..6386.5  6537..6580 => 0.07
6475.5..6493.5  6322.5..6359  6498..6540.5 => -0.04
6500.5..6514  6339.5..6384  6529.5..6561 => 0.02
